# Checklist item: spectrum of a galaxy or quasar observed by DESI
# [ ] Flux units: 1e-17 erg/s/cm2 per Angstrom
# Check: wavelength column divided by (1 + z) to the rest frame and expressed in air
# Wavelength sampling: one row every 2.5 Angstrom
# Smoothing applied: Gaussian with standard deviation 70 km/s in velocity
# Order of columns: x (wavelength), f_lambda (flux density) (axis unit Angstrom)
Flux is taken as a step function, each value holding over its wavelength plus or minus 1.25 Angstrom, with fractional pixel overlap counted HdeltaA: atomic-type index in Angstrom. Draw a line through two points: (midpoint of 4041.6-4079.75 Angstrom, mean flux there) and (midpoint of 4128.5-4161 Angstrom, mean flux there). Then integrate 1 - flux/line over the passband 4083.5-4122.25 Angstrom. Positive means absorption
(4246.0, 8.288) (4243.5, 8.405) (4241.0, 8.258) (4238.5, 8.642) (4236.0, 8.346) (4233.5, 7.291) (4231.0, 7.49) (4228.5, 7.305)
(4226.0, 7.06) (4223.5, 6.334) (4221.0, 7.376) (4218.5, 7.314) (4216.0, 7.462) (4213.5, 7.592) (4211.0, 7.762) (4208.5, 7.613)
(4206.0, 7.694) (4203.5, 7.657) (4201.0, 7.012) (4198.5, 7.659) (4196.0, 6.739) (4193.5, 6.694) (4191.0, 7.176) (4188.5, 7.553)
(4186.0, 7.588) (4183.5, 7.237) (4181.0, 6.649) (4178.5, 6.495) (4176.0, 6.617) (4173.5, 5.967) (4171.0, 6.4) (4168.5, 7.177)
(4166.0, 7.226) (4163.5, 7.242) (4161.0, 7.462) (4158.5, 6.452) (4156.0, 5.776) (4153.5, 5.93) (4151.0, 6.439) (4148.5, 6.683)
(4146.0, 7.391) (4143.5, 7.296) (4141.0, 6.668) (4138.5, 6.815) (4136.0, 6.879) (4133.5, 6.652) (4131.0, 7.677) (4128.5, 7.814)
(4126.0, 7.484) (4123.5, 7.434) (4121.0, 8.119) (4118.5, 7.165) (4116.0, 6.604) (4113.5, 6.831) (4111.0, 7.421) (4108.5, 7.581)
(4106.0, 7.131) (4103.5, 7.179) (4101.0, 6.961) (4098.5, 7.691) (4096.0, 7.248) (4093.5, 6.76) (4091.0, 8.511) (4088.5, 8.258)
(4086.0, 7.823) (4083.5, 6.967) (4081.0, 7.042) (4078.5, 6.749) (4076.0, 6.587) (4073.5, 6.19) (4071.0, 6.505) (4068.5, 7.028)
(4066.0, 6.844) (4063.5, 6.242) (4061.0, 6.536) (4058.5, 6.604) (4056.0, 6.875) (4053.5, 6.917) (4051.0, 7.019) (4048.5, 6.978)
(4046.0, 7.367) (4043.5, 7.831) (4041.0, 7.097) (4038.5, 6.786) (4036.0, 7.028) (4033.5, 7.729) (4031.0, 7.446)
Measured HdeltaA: -3.4 Angstrom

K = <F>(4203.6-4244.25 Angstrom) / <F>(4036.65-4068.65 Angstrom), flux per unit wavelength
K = 1.1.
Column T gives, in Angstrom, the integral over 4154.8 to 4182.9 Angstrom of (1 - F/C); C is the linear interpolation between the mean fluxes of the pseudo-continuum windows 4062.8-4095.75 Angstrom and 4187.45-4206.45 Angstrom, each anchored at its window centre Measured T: 2.0 Angstrom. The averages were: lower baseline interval 7.06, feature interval 6.69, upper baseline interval 7.25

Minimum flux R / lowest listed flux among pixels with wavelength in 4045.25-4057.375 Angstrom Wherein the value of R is 6.875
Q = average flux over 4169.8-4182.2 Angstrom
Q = 6.42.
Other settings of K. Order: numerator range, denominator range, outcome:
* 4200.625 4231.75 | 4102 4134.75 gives 1.01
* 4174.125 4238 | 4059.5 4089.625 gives 1.06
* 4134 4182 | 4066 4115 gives 0.94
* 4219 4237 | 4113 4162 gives 1.05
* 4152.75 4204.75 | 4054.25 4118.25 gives 0.98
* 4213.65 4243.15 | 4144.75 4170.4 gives 1.12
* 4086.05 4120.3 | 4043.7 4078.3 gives 1.09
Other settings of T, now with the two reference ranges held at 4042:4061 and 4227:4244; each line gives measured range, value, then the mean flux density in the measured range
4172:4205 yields 3.0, 7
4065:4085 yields 1.1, 6.75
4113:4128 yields 0.1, 7.32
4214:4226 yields 1.1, 7.14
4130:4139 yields 0.5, 7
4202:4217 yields 0.4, 7.62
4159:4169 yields 0.5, 7.22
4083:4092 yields -0.9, 7.95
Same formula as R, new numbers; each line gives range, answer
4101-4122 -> 6.604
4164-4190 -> 5.967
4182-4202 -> 6.694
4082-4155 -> 5.93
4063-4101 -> 6.19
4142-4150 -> 6.683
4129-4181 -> 5.776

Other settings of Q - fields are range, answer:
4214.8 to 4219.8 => 7.39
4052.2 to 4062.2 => 6.74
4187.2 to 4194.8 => 7.14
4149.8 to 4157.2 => 6.05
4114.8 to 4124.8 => 7.33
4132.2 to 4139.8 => 6.79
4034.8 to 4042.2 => 6.97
